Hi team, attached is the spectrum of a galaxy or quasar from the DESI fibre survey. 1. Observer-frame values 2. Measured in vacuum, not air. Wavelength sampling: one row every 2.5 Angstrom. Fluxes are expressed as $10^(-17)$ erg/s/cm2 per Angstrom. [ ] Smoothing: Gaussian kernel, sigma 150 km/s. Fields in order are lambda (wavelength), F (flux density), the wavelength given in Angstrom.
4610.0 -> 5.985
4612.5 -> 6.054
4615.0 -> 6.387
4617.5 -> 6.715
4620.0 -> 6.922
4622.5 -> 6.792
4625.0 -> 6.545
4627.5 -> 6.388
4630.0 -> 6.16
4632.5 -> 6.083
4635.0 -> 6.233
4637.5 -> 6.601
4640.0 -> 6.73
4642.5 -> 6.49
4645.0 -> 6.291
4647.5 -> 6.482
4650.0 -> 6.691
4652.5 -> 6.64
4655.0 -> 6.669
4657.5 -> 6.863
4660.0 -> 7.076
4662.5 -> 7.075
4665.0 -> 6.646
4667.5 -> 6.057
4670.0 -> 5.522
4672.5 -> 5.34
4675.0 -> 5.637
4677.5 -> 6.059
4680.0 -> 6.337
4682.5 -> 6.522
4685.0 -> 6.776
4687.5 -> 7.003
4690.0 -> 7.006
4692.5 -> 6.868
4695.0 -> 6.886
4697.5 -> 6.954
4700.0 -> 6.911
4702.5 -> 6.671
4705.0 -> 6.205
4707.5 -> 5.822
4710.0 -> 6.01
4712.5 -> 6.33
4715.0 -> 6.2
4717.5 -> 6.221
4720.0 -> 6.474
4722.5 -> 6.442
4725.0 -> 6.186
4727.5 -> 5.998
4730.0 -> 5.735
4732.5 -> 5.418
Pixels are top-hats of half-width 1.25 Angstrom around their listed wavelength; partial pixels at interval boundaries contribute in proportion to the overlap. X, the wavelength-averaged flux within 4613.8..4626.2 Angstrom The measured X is 6.67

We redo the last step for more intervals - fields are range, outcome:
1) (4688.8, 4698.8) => 6.93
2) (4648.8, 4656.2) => 6.67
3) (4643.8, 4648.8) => 6.39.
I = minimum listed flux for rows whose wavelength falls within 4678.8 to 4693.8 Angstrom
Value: 6.337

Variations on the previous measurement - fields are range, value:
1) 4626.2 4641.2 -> 6.083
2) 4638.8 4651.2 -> 6.291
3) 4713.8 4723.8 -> 6.2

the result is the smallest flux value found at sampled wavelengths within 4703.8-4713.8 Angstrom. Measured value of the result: 5.822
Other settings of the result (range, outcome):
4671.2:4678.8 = 5.34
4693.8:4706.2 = 6.205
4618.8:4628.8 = 6.388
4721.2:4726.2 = 6.186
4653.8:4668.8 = 6.057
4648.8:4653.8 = 6.64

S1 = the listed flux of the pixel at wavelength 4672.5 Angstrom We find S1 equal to 5.34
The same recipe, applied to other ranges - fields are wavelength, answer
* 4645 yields 6.291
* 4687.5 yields 7.003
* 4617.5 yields 6.715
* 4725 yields 6.186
